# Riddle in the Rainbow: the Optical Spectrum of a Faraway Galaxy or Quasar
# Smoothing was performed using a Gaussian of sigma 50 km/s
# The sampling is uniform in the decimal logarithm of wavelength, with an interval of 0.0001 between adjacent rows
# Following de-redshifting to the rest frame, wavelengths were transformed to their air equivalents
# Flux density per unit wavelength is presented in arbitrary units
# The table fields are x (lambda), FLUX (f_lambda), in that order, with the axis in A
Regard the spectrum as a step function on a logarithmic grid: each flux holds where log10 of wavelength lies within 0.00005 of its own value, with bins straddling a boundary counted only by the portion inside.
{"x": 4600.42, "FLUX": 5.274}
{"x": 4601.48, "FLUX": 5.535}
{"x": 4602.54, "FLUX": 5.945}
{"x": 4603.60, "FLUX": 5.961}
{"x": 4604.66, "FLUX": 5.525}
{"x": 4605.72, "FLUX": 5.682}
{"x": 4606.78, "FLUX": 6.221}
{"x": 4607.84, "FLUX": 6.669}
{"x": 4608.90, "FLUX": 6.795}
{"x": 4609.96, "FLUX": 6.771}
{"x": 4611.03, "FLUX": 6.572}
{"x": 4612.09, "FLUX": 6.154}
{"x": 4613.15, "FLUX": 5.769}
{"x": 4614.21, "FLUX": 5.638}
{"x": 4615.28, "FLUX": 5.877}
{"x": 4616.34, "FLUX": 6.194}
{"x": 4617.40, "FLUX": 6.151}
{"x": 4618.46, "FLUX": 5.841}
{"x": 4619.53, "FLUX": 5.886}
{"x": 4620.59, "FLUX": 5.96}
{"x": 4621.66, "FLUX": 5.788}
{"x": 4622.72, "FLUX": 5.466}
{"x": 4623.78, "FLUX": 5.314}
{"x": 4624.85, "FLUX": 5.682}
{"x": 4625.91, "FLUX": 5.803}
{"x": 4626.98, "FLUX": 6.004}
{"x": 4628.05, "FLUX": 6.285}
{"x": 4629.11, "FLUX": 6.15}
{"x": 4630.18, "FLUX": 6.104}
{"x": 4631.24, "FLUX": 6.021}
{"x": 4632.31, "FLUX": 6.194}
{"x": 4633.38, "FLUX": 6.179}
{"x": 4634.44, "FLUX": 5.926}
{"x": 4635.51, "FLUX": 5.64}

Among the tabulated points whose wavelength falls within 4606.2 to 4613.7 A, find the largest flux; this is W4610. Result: 6.795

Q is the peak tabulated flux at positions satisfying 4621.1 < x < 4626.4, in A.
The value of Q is 5.803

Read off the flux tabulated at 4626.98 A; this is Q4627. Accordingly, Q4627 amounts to 6.004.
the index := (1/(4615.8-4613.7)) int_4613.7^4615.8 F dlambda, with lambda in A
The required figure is 5.74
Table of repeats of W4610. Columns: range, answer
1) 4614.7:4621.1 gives 6.194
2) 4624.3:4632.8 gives 6.285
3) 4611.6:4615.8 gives 6.154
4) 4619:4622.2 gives 5.96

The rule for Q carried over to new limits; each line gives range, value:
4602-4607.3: 6.221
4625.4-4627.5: 6.004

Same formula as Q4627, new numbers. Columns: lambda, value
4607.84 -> 6.669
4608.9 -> 6.795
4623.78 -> 5.314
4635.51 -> 5.64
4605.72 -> 5.682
